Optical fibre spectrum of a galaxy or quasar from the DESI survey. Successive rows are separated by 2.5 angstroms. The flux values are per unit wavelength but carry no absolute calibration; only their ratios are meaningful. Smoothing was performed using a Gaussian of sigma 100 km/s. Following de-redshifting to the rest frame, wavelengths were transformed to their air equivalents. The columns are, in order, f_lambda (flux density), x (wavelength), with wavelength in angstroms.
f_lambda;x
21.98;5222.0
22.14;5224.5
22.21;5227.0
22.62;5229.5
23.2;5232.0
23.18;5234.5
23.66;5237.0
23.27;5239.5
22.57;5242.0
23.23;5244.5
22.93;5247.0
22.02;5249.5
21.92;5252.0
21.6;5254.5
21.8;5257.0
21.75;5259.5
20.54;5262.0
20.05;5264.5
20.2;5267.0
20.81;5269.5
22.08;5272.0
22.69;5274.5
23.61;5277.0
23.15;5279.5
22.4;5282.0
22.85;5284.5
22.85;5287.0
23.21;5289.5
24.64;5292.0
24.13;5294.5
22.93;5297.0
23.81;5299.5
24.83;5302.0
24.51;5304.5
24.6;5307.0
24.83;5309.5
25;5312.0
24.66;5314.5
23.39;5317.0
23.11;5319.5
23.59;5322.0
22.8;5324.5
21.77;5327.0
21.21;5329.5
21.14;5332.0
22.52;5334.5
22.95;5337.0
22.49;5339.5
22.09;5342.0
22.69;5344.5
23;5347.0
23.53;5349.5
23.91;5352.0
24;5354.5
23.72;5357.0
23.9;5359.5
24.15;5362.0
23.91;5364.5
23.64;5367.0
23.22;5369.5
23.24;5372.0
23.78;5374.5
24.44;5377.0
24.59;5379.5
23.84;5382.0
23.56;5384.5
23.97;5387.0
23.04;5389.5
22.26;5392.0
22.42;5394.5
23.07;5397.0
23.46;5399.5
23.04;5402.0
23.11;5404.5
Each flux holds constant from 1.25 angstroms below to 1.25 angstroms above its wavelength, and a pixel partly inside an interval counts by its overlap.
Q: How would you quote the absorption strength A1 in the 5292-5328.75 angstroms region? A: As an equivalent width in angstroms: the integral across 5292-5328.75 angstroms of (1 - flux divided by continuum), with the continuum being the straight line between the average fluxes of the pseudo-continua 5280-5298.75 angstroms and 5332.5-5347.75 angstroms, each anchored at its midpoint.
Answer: -1.4 angstroms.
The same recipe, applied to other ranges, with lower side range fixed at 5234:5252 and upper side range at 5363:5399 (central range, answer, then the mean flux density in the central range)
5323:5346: 1.08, 22.2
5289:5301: -0.35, 23.8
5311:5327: -0.24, 23.6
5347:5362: -0.25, 23.8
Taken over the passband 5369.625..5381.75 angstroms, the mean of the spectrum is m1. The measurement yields 23.9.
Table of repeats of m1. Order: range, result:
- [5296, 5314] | 24.4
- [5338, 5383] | 23.6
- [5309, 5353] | 23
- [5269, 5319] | 23.6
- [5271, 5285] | 22.8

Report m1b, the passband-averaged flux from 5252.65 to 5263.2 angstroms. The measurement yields 21.5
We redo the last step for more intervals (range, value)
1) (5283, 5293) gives 23.3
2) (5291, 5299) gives 23.9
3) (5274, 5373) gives 23.4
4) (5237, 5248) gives 23.1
